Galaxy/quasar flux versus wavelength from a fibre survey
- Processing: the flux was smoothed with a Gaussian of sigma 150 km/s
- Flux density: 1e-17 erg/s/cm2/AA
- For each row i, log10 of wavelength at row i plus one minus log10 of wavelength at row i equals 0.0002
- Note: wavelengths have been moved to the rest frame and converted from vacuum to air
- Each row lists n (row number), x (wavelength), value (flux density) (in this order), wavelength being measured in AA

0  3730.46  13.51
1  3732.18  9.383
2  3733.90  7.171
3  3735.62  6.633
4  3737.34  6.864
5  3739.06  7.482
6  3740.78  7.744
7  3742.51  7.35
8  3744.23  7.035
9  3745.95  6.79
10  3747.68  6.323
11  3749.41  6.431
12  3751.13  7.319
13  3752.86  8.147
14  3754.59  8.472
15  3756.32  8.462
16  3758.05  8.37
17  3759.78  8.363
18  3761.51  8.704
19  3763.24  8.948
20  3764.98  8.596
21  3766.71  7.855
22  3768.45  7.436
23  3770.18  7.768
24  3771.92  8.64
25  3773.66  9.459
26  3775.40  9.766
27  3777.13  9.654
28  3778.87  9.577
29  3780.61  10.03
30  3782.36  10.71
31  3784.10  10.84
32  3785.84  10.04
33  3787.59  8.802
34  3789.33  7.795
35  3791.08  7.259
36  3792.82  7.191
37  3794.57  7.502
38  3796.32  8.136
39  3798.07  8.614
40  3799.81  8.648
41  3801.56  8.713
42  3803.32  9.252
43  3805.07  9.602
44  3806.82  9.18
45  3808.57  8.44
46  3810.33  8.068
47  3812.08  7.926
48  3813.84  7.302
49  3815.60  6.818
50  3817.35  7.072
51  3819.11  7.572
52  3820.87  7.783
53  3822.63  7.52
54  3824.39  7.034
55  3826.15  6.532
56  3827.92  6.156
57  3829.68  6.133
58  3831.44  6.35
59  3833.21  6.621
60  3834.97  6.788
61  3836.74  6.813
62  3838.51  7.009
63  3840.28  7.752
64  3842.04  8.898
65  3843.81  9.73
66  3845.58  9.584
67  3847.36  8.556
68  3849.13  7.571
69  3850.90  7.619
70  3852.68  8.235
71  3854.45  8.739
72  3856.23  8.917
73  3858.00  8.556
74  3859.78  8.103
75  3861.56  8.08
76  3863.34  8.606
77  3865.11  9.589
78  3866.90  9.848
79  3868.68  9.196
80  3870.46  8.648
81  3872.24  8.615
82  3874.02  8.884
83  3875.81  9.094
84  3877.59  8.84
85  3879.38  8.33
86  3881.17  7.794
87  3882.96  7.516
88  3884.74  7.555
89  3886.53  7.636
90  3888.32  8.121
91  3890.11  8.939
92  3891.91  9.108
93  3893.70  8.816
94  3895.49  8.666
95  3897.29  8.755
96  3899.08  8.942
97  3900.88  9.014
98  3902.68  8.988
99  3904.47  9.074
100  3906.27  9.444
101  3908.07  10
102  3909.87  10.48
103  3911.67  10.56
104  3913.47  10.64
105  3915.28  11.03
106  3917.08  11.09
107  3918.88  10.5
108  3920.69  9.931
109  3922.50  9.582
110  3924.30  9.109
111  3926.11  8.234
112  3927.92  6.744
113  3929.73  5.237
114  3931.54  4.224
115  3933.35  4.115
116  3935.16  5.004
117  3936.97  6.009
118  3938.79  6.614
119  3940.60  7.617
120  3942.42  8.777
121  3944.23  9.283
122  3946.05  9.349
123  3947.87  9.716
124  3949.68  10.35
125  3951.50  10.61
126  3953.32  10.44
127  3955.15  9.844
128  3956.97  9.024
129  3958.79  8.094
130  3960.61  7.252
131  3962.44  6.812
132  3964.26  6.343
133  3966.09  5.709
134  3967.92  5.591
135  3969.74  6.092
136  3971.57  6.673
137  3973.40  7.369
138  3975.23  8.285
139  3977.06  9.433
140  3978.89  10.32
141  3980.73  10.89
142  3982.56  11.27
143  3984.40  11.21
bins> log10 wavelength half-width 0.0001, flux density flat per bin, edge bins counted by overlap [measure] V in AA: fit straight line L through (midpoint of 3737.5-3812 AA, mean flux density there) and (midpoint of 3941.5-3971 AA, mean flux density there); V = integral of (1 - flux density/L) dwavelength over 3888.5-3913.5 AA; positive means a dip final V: -2.9 AA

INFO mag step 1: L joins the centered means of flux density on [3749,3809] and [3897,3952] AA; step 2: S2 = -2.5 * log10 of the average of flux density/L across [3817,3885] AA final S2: 0.08 mag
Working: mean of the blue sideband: 8.67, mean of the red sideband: 8.66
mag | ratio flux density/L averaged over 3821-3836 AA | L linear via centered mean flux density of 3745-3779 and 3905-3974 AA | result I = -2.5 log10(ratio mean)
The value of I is 0.22 mag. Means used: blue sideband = 8.23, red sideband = 8.25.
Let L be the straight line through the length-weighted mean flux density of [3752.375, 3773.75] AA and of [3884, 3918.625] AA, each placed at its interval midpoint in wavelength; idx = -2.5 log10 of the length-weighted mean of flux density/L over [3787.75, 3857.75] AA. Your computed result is 0.12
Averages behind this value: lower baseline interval 8.37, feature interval 7.85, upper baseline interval 9.34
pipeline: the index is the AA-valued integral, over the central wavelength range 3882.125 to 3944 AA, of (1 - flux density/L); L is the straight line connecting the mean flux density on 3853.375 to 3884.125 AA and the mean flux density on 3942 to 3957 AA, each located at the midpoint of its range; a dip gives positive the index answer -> 5.54 AA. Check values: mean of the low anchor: 8.66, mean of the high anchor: 9.78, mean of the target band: 8.42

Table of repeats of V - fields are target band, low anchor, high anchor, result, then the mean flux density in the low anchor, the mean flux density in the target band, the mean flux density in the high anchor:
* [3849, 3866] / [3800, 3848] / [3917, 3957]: -1.15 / 7.76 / 8.44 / 8.25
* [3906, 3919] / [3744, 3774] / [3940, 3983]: -3.31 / 7.94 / 10.5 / 8.52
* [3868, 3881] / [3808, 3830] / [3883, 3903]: -0.82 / 7.27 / 8.74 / 8.54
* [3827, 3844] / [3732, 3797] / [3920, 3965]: 2.07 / 8.23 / 7.12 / 7.93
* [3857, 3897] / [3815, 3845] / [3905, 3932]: -1.48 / 7.24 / 8.57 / 9.2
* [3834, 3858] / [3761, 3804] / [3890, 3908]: 1.99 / 8.79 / 8.18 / 9.02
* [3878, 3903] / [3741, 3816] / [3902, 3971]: -0.25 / 8.39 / 8.43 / 8.34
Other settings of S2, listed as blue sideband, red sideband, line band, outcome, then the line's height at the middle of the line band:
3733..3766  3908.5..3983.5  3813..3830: 0.13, 7.93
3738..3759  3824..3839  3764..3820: -0.22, 7.01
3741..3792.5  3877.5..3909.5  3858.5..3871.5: -0.03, 8.61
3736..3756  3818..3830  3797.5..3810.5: -0.24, 7.07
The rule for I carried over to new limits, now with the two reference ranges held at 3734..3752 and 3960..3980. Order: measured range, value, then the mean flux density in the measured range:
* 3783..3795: -0.21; 8.57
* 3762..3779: -0.23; 8.74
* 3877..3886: -0.11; 7.96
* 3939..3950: -0.23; 8.96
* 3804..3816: -0.17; 8.26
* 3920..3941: 0.07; 6.82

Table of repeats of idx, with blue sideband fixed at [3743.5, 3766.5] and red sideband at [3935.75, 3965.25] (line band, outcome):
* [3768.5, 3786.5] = -0.202 mag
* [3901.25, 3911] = -0.154 mag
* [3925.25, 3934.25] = 0.421 mag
